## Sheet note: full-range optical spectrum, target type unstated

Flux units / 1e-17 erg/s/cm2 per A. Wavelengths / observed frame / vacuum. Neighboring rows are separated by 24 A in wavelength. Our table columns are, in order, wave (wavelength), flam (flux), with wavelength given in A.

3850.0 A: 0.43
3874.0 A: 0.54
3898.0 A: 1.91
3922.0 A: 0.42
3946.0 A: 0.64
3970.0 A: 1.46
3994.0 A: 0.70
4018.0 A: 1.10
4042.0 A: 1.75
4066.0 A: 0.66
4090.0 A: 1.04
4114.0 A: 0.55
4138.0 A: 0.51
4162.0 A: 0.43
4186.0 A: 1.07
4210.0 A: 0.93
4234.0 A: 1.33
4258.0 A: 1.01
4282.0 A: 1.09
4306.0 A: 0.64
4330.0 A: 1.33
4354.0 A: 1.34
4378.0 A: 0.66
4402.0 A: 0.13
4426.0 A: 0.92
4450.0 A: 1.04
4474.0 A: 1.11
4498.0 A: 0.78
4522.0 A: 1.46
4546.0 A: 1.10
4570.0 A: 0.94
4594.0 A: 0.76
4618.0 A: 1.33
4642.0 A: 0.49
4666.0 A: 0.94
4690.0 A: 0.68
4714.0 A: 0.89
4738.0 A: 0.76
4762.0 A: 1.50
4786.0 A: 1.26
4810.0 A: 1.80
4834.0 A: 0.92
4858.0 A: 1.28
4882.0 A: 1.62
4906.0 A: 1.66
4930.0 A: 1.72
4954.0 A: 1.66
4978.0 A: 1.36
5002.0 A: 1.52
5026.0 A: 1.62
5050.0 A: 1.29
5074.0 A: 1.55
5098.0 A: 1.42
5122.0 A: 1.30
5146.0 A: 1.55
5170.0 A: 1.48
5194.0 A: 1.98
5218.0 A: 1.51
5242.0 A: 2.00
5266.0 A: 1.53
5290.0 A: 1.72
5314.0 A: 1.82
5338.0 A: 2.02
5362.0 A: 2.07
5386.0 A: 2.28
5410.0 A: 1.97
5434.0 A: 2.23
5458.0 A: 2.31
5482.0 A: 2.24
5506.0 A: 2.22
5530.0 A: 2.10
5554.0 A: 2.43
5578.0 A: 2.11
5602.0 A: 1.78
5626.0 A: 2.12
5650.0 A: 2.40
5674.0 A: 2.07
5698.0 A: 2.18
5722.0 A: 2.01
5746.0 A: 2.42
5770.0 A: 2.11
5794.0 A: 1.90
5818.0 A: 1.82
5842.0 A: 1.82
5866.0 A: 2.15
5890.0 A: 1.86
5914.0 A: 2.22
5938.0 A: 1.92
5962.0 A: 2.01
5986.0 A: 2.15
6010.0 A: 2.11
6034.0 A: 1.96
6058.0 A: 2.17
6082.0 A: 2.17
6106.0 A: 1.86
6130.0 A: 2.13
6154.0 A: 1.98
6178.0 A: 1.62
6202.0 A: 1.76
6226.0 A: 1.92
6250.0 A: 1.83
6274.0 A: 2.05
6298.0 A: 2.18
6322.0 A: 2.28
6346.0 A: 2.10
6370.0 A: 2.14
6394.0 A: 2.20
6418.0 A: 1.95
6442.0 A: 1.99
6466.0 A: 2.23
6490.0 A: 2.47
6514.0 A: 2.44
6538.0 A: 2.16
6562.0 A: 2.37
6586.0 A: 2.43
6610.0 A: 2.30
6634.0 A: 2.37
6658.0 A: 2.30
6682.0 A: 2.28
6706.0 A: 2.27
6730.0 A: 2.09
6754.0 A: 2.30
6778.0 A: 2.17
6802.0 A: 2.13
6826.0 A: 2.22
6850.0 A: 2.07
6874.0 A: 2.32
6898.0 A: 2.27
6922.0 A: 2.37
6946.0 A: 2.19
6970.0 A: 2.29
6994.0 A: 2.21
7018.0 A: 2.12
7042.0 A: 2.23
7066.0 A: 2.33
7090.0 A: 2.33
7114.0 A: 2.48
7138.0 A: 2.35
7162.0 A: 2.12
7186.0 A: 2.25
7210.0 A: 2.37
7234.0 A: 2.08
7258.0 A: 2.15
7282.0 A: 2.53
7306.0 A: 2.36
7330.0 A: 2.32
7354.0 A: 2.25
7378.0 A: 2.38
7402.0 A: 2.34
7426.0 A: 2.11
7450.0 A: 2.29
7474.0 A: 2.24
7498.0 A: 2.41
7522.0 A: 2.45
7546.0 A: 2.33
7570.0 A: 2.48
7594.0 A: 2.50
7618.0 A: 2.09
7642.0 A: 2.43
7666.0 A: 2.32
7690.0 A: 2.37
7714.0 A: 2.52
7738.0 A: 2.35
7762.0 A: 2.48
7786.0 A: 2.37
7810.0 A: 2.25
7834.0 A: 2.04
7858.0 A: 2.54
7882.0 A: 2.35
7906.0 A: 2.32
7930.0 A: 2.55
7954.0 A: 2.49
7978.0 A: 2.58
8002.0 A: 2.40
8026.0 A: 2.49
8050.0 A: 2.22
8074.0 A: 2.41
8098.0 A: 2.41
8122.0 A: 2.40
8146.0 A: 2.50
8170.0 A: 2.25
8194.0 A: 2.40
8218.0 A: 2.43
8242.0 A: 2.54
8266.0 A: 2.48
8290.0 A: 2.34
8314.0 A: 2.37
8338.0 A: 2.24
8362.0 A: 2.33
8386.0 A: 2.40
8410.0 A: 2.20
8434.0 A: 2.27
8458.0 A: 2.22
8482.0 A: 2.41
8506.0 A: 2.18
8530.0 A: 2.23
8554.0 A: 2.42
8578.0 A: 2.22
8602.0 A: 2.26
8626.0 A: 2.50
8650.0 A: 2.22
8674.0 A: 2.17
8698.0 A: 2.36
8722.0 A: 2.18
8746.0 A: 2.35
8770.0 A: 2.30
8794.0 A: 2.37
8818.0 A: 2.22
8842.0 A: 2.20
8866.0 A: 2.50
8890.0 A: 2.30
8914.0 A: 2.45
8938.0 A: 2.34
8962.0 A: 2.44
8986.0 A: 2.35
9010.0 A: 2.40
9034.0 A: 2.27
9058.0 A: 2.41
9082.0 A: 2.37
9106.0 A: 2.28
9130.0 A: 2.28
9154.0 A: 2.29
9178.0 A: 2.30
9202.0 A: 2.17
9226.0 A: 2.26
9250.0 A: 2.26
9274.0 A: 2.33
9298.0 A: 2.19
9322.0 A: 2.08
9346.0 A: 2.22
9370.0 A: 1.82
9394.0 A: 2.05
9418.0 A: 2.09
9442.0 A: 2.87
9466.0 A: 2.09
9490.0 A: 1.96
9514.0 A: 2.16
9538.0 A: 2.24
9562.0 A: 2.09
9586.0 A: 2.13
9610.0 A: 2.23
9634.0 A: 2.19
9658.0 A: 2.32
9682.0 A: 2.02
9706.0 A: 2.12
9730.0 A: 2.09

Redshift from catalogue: 0.192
